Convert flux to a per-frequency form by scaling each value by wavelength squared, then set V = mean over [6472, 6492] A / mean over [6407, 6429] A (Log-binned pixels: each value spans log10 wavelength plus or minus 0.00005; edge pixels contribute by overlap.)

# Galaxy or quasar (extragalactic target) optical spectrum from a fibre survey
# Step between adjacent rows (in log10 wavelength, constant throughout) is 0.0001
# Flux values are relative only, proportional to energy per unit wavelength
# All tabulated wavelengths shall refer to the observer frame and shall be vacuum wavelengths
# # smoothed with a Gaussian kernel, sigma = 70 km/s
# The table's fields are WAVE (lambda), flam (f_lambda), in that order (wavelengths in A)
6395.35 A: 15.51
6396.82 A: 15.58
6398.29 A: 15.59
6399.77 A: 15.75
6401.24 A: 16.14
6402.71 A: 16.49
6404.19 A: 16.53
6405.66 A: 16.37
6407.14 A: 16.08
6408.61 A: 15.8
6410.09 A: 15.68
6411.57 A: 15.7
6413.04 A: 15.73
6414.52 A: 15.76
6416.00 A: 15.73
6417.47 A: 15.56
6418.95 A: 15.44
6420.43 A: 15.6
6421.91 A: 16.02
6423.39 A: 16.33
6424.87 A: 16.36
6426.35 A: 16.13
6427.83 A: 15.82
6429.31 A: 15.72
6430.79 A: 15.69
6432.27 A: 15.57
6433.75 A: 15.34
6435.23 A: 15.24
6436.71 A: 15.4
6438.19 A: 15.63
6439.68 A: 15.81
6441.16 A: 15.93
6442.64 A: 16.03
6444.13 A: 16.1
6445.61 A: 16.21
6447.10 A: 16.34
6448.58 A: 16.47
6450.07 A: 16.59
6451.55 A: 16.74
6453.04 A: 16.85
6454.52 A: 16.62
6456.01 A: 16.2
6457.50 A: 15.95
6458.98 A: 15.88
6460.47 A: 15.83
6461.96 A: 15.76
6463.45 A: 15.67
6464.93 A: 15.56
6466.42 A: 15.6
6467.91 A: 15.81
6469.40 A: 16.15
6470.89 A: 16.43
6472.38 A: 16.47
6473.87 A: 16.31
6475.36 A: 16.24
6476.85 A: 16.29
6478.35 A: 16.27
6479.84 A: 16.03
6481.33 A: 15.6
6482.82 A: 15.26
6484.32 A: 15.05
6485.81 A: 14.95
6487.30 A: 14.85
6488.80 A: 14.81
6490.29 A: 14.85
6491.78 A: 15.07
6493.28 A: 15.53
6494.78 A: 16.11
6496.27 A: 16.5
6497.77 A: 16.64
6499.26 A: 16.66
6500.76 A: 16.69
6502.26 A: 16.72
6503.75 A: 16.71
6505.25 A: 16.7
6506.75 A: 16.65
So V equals 1.0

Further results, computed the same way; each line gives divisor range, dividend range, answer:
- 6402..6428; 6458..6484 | 1.02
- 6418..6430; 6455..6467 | 1.01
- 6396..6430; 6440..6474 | 1.03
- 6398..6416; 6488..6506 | 1.04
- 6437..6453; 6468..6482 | 1.01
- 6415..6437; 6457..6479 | 1.03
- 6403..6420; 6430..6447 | 1.00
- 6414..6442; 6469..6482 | 1.04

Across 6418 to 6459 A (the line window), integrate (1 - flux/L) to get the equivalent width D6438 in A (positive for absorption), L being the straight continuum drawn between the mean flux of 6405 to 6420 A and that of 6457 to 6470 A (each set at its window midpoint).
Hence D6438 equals -0.6 A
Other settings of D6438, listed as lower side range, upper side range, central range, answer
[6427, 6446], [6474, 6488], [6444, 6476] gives -1.0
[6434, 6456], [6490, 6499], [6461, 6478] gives 0.0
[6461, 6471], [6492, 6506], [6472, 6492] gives 0.7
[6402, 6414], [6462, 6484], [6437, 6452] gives -0.2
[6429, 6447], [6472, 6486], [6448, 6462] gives -0.5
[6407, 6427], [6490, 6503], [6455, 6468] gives 0.1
